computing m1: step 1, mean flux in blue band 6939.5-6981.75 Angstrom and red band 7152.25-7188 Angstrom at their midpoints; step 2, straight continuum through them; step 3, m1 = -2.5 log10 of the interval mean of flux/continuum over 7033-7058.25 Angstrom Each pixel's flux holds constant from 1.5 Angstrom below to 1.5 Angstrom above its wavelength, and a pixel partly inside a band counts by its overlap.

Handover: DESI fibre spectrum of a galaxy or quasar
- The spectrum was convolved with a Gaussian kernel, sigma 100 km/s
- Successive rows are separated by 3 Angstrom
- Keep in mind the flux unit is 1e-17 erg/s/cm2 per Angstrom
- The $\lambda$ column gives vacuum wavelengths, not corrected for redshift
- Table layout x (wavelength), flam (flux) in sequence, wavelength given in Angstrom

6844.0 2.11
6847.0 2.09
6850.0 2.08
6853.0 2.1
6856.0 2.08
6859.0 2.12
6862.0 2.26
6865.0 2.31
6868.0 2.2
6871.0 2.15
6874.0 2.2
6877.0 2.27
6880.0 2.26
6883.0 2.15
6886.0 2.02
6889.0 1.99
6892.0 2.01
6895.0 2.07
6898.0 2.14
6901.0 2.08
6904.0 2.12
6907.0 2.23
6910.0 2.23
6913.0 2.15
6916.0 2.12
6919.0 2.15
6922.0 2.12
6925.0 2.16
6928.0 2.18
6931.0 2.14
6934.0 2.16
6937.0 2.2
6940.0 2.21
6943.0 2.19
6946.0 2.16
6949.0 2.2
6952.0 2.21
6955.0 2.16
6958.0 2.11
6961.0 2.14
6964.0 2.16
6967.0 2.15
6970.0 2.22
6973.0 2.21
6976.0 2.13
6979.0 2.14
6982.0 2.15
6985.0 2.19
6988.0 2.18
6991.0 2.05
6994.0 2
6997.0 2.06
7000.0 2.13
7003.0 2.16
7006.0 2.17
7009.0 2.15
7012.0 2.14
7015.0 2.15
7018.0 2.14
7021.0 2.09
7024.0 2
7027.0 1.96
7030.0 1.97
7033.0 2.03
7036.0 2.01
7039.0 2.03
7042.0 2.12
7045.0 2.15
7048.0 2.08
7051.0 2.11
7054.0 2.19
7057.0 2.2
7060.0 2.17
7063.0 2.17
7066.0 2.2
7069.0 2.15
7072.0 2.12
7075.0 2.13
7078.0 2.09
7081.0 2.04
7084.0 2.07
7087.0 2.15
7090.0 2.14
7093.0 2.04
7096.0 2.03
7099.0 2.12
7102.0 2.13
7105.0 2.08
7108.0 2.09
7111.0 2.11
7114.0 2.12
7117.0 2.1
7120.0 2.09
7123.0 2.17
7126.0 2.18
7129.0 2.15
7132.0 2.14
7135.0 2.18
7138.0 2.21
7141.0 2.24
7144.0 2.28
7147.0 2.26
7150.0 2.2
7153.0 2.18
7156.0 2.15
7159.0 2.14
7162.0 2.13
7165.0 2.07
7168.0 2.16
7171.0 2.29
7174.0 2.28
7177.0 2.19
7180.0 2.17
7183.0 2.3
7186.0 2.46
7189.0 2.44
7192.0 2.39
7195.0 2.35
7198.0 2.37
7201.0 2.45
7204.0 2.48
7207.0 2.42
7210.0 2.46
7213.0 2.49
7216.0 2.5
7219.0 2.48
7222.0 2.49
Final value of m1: 0.04 mag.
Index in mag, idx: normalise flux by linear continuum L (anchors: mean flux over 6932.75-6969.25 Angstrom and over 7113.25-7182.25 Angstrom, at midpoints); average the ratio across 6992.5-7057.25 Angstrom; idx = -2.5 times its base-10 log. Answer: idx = 0.04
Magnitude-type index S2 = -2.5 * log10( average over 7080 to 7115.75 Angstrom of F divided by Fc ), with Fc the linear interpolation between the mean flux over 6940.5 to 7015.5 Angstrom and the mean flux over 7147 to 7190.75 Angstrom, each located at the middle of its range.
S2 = 0.053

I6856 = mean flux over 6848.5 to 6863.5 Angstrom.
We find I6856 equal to 2.13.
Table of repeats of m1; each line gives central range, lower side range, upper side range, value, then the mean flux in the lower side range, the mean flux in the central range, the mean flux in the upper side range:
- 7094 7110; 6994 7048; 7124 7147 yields 0.04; 2.08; 2.09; 2.2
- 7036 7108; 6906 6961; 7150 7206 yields 0.06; 2.17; 2.11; 2.28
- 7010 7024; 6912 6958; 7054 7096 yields 0.01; 2.17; 2.12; 2.13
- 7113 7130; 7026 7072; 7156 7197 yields 0.03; 2.1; 2.14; 2.26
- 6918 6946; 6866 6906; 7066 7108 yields -0.02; 2.13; 2.17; 2.1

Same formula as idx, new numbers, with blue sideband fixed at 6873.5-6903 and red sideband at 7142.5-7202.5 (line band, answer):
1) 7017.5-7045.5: 0.08 mag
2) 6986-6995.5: 0.04 mag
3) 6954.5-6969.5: 0.00 mag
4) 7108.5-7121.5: 0.06 mag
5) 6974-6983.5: 0.01 mag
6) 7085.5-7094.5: 0.06 mag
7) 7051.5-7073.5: 0.02 mag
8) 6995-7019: 0.02 mag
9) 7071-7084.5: 0.06 mag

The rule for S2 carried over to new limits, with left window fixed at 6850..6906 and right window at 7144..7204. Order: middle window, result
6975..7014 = 0.03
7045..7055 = 0.04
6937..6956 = -0.01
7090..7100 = 0.08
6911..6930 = 0.00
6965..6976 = 0.00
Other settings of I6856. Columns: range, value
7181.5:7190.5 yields 2.4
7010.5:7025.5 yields 2.1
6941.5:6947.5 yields 2.18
